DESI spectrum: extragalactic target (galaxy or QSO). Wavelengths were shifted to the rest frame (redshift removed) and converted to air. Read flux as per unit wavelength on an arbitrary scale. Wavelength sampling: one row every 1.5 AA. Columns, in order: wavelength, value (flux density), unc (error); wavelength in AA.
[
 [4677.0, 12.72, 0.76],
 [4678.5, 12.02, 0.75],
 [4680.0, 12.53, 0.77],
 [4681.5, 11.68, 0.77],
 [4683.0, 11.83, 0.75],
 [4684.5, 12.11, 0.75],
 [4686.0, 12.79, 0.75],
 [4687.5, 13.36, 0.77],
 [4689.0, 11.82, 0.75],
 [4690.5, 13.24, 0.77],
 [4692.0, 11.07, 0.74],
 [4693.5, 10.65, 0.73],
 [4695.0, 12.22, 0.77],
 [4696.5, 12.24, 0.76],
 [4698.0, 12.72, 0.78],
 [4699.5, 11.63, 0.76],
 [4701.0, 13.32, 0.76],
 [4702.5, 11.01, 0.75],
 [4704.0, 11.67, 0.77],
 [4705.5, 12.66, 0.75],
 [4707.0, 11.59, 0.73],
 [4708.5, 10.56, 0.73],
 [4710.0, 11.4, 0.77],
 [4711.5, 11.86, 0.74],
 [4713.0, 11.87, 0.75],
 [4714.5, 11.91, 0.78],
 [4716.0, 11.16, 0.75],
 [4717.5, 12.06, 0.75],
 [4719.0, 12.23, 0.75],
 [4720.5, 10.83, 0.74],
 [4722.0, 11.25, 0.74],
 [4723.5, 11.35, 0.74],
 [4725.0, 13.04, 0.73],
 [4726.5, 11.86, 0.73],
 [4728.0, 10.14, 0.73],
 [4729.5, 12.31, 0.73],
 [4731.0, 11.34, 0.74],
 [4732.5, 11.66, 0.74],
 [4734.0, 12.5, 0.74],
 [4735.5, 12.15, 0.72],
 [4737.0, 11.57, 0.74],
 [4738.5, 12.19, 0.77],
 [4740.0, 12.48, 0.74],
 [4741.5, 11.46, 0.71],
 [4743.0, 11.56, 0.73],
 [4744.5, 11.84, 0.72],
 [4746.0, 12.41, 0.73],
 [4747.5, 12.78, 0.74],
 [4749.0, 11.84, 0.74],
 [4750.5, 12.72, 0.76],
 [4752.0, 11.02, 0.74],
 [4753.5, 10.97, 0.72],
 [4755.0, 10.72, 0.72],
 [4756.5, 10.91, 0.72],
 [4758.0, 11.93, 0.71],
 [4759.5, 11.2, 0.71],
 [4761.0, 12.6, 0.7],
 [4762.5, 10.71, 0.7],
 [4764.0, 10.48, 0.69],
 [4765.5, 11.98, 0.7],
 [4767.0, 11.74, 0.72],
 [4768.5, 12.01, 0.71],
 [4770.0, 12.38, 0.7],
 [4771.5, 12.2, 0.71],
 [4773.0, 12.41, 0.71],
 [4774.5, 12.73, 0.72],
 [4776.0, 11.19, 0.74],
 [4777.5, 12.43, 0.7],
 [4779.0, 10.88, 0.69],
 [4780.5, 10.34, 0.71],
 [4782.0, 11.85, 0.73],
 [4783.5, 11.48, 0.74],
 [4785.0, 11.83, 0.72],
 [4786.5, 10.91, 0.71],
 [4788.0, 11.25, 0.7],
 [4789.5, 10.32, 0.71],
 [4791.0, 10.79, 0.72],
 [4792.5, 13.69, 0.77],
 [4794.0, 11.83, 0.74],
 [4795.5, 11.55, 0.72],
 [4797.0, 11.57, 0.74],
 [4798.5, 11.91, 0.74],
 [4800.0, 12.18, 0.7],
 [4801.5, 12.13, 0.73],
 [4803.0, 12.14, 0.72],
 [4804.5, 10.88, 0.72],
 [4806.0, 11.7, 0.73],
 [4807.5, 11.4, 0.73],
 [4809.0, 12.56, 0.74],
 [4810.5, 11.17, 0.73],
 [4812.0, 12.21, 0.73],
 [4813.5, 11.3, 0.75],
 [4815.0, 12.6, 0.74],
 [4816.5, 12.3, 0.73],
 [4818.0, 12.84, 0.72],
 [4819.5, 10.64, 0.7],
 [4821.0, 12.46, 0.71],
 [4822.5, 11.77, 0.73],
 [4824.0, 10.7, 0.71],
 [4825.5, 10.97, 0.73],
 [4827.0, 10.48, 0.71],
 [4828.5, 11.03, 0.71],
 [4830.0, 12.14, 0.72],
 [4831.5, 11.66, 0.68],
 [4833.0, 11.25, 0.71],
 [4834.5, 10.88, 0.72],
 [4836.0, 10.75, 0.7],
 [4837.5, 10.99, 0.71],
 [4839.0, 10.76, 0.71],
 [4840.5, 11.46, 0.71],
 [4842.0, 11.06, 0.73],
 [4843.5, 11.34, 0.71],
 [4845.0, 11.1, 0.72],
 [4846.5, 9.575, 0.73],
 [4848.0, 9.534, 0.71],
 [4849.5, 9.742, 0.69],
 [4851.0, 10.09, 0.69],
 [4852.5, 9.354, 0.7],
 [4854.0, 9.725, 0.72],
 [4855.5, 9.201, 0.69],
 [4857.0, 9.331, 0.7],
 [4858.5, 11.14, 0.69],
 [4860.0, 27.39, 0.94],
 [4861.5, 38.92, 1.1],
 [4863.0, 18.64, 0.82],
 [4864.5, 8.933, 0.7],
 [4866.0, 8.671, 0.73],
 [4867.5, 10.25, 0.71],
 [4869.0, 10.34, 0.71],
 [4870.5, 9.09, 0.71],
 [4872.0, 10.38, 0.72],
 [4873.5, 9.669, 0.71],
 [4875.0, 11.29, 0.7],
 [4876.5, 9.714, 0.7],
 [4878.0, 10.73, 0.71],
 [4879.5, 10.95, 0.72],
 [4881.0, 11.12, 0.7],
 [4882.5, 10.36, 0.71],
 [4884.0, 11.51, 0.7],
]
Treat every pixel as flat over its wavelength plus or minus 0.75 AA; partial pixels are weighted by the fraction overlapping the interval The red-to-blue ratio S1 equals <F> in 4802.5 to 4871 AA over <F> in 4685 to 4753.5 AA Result 1.01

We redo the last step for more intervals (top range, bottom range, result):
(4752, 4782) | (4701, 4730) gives 0.99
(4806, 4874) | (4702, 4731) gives 1.03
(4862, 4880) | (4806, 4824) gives 0.94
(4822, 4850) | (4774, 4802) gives 0.94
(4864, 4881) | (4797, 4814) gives 0.85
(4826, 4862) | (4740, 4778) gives 1.04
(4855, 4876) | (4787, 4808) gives 1.18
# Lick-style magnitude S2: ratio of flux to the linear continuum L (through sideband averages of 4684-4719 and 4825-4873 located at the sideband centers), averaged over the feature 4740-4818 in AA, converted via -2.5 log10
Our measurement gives 0.03 mag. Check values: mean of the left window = 12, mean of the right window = 12.1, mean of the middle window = 11.7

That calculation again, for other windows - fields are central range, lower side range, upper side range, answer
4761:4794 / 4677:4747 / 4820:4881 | 0.02 mag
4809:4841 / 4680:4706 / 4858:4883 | 0.14 mag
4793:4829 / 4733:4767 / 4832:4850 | -0.06 mag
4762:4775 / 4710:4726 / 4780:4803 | -0.02 mag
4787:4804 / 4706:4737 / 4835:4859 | -0.08 mag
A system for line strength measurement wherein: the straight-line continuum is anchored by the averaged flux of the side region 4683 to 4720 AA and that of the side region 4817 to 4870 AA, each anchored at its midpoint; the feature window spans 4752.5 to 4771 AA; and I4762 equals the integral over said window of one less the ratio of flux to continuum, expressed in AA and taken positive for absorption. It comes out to 0.9 AA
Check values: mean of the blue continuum 12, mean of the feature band 11.5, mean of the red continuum 12.1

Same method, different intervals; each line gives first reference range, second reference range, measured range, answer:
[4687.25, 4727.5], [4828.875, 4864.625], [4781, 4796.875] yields 1.1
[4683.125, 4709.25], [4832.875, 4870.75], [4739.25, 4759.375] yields 0.7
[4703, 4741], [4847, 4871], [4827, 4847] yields 2.9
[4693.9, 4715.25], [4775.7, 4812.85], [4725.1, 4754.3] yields -0.2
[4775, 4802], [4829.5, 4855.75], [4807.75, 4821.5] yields -1.1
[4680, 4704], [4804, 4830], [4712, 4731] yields 0.5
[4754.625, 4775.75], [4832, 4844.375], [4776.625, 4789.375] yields 0.3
